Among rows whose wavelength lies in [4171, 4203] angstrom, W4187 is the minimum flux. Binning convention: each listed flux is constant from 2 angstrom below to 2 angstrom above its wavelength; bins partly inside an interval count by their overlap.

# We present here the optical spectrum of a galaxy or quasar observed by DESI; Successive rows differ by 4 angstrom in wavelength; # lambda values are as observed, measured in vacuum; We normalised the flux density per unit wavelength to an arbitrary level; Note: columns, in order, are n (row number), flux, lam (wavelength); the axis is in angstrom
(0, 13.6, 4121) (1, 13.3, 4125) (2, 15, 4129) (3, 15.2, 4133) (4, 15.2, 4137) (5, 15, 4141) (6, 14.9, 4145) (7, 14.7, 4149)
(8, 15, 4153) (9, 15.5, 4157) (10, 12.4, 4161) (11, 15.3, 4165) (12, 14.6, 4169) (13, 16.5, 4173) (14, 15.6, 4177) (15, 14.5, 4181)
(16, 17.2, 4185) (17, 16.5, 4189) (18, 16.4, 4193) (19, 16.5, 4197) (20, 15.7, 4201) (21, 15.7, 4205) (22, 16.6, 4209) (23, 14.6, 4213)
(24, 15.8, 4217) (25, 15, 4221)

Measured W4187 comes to 14.5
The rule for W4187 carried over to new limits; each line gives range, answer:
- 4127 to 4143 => 15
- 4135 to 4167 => 12.4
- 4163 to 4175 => 14.6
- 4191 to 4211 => 15.7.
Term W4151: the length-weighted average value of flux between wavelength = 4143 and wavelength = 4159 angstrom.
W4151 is 15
